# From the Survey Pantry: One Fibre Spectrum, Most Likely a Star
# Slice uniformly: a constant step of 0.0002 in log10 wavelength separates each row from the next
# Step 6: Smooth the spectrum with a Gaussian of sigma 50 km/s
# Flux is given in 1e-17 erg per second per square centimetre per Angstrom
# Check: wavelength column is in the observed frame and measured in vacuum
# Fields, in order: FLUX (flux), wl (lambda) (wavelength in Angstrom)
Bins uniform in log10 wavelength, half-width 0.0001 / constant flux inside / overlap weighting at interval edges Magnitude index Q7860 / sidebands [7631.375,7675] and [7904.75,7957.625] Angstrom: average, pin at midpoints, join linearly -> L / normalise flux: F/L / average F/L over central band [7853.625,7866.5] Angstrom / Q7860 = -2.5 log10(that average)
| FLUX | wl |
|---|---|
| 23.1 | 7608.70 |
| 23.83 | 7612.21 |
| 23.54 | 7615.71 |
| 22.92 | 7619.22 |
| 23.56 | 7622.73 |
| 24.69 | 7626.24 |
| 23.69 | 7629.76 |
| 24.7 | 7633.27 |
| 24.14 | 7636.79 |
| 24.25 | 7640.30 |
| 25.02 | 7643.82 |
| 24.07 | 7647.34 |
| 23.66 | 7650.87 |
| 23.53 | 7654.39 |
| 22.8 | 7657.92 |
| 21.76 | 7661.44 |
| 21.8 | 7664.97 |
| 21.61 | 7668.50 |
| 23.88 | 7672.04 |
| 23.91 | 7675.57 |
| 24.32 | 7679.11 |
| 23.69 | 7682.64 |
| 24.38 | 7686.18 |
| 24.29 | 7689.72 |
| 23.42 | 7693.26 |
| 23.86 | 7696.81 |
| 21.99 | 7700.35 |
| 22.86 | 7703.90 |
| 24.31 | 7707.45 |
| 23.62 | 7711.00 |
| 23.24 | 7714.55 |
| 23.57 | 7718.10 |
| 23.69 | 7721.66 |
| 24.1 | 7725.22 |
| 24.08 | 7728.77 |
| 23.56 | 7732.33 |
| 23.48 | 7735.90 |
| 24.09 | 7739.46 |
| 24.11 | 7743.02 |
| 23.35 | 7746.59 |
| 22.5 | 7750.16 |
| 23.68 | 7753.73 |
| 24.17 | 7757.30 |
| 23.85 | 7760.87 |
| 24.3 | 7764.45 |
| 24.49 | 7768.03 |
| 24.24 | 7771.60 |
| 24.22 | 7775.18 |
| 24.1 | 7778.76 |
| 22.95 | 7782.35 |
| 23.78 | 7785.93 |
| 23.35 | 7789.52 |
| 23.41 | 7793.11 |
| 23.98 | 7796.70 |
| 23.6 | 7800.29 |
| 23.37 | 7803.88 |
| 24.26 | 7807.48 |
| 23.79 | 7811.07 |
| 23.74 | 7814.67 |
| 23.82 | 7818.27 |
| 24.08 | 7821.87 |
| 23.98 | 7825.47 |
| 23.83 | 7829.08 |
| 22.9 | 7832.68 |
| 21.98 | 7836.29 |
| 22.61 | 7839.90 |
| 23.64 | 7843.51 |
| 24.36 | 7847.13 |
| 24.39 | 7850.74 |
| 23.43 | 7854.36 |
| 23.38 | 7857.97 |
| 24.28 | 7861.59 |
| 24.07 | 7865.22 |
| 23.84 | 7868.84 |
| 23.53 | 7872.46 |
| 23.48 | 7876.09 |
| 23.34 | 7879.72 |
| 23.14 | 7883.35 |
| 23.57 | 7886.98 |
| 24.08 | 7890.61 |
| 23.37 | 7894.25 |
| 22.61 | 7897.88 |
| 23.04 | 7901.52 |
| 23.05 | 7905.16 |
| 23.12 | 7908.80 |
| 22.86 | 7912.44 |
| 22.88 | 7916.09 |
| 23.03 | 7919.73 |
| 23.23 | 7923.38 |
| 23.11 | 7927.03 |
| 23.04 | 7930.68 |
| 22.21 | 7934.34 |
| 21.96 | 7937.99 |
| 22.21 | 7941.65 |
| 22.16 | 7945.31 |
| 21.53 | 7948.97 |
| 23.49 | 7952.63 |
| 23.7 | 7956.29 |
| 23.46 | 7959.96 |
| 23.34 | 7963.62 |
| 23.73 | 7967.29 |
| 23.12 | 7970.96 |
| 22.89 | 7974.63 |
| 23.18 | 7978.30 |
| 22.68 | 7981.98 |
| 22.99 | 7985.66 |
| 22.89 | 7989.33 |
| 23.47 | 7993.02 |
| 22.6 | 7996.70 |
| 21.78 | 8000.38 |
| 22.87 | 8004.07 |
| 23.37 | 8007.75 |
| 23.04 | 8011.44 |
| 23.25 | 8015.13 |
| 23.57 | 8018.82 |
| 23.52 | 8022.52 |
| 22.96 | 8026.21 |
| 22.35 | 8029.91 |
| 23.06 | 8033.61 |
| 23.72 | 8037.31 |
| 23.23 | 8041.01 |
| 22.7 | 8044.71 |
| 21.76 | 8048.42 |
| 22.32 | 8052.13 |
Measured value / -0.041 mag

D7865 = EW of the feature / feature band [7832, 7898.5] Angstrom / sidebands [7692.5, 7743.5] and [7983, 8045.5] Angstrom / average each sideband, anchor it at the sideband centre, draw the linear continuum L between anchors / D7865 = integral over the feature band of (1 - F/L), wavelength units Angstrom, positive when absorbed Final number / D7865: -0.5 Angstrom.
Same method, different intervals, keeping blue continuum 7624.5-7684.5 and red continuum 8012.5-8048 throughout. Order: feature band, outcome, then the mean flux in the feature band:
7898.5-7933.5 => 0.4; 23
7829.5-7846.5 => 0.3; 23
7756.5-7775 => -0.6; 24.2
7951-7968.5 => -0.3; 23.5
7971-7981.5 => 0.1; 23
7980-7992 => 0.1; 22.9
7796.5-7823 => -0.5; 23.8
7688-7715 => 0.1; 23.5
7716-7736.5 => -0.2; 23.7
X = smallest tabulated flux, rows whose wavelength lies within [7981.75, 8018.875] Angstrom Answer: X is 21.78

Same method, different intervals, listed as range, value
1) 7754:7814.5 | 22.95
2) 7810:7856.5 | 21.98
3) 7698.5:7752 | 21.99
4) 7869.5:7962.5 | 21.53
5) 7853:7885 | 23.14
